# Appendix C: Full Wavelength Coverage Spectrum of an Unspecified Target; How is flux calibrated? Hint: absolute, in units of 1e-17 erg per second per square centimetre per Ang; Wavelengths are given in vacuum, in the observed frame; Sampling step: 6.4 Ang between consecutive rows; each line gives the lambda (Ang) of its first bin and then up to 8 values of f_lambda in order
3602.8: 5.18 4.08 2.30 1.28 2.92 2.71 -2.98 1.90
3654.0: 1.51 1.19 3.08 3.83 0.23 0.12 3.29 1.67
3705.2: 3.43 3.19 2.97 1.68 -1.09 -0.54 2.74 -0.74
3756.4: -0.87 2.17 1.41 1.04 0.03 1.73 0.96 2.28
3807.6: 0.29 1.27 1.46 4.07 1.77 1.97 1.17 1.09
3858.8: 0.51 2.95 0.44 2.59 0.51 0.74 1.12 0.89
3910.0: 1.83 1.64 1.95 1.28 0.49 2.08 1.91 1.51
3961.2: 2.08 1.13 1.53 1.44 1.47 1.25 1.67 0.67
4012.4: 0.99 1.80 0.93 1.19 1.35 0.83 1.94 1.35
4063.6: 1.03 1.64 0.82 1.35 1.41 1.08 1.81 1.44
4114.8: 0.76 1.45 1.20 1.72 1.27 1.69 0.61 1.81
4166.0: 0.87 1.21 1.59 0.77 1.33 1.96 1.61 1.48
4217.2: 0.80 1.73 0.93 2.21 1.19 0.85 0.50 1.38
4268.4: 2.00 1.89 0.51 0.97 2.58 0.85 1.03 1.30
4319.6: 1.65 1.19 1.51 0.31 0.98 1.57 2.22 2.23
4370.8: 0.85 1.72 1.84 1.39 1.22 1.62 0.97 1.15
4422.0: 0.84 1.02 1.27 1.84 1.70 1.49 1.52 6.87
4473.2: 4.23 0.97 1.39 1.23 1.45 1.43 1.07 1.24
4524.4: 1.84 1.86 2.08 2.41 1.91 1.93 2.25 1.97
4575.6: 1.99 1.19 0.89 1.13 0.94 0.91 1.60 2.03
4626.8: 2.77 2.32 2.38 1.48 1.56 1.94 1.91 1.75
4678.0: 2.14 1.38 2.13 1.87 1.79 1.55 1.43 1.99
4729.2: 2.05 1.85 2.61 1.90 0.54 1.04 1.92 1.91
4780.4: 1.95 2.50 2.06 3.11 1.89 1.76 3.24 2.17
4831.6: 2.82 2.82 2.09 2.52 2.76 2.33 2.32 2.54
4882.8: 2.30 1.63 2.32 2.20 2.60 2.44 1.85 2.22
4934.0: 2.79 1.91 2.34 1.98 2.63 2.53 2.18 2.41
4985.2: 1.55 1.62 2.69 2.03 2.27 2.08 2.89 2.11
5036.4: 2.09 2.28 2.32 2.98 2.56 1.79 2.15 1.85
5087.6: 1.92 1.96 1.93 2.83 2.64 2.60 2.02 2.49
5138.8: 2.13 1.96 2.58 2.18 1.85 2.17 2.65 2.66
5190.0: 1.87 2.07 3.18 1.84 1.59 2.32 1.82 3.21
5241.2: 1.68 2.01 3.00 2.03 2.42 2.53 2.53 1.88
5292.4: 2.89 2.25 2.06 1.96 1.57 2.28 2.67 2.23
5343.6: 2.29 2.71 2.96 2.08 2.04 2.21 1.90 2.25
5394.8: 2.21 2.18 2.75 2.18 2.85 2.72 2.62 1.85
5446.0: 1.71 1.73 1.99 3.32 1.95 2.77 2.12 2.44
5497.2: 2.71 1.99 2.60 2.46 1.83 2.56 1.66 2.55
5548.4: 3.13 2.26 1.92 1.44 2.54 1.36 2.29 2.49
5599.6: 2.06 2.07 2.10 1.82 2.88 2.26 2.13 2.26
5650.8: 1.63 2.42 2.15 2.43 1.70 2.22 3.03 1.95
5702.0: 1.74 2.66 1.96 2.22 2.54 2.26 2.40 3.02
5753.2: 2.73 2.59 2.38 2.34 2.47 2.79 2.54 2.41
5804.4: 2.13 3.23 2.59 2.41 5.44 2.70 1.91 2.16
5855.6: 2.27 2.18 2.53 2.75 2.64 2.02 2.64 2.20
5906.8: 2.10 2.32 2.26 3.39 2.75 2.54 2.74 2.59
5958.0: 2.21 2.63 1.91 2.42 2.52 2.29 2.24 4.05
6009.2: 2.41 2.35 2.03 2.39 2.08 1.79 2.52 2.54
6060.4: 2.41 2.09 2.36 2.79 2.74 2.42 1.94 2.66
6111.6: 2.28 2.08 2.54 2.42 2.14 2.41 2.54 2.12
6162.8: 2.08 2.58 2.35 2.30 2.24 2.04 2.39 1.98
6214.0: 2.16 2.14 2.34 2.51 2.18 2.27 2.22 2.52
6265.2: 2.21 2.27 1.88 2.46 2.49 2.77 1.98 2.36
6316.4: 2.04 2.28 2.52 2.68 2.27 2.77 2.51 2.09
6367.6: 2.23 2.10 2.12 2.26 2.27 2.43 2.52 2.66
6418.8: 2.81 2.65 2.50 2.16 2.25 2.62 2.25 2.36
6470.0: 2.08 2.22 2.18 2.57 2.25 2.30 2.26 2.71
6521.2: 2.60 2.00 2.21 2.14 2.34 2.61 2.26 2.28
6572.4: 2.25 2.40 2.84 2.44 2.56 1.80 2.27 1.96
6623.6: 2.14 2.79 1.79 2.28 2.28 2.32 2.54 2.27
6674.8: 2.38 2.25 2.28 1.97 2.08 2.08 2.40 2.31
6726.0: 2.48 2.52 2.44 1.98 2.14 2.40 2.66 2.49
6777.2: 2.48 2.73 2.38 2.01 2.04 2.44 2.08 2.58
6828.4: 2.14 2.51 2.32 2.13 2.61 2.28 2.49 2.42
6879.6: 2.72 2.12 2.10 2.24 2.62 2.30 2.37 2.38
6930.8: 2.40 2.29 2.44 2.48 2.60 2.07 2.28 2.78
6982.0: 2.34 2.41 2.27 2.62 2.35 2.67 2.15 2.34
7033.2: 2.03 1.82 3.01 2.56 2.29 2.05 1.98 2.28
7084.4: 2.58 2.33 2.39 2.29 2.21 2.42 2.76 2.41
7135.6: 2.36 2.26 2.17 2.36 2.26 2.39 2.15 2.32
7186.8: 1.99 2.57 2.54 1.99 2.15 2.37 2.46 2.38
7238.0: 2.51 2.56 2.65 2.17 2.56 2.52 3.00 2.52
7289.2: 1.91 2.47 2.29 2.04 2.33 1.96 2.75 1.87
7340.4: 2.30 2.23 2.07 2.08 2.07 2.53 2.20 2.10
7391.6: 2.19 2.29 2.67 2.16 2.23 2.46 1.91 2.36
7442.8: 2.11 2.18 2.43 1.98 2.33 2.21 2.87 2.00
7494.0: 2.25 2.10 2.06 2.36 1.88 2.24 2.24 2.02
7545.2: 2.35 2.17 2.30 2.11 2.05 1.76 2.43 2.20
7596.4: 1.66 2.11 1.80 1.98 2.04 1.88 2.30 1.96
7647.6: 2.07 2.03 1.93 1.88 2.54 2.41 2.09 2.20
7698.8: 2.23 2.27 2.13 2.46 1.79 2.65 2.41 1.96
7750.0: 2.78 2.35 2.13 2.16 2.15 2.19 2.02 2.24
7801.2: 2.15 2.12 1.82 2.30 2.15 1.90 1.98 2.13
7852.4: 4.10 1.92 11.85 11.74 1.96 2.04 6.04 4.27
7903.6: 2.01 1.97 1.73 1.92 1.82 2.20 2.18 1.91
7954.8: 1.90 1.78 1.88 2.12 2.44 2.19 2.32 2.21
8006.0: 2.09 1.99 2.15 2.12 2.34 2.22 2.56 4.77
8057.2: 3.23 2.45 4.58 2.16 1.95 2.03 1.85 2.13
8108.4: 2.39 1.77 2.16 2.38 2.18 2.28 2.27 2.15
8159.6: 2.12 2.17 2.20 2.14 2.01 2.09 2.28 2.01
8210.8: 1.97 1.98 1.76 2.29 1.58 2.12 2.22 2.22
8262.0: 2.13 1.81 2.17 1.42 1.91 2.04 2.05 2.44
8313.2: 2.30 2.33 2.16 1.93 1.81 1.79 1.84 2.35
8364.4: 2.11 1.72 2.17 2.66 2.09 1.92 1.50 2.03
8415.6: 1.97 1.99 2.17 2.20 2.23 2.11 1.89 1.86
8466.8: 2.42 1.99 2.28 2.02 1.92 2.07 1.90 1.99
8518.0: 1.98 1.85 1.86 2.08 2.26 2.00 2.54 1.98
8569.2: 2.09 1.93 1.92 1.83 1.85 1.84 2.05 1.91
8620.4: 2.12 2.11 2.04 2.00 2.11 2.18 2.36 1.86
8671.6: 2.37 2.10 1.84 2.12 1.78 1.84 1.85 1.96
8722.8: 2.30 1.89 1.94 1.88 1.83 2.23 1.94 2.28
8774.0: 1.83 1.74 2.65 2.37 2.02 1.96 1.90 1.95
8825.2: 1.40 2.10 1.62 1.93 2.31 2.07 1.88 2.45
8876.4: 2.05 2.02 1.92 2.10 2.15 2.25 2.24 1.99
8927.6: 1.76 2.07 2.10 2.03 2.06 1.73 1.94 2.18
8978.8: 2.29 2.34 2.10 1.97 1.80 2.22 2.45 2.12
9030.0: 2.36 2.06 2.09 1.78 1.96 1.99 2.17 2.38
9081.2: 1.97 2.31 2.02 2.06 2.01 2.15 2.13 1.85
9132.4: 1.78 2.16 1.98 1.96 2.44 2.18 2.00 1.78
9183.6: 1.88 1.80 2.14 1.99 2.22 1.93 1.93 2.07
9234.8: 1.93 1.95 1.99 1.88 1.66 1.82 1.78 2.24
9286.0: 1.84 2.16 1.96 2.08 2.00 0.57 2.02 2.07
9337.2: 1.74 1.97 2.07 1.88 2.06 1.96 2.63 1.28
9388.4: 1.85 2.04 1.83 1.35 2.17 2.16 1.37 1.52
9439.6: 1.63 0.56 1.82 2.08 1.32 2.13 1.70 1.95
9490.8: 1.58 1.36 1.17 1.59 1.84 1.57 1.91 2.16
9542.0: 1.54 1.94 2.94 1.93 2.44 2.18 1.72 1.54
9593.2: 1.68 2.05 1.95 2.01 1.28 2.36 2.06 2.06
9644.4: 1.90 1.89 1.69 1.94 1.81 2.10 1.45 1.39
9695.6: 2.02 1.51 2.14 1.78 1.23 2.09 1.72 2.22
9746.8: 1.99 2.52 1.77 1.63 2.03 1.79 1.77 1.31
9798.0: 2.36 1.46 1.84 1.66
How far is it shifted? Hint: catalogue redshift 0.199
